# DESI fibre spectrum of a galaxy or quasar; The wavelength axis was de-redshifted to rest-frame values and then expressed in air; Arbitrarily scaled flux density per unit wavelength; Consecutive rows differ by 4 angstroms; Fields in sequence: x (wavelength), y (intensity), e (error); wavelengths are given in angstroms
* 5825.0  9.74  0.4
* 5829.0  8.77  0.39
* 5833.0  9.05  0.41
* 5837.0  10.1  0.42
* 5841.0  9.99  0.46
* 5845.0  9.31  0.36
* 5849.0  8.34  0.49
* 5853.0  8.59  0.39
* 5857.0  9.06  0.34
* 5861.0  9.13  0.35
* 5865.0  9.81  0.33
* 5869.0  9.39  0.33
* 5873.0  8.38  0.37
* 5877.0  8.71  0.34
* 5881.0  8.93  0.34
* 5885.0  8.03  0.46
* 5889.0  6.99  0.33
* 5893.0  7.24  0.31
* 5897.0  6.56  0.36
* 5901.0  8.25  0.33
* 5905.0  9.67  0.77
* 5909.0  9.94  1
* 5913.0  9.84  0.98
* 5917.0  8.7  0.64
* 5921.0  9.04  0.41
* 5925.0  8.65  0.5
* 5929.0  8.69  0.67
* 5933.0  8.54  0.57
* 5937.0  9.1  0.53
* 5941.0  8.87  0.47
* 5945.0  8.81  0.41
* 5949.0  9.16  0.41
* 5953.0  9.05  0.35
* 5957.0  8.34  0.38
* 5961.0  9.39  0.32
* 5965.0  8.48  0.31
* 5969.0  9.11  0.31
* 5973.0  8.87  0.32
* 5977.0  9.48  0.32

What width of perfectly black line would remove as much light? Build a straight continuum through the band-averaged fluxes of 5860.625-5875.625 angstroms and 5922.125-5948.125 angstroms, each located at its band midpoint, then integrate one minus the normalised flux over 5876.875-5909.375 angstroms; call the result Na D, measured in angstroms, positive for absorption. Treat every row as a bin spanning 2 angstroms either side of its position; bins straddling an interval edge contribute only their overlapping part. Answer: 3.16 angstroms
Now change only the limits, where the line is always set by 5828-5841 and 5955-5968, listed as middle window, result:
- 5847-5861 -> 0.92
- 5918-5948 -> 0.33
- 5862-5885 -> 0.71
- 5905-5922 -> -0.77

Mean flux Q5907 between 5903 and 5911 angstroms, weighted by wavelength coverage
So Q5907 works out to 9.8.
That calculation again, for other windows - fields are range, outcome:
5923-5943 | 8.77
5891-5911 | 8.33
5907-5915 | 9.89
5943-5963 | 8.95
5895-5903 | 7.4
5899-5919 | 9.28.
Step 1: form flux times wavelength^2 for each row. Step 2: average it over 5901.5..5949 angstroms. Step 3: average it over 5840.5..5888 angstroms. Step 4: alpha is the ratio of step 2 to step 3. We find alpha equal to 1.04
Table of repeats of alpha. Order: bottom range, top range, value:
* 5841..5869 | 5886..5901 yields 0.80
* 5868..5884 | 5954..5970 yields 1.04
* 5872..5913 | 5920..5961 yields 1.08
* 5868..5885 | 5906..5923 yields 1.09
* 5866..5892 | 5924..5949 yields 1.07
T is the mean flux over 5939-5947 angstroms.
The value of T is 8.84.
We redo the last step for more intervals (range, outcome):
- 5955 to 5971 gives 8.83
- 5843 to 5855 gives 8.75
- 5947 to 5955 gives 9.11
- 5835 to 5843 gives 10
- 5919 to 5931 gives 8.79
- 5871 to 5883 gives 8.67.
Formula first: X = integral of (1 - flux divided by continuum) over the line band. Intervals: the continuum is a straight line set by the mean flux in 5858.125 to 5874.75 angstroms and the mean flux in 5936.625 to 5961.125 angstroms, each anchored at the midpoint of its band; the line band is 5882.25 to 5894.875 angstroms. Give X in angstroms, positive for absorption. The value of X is 2.2 angstroms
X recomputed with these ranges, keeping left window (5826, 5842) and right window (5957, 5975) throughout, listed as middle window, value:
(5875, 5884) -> 0.5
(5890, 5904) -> 2.6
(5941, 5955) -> 0.0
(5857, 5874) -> 0.2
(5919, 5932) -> 0.4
